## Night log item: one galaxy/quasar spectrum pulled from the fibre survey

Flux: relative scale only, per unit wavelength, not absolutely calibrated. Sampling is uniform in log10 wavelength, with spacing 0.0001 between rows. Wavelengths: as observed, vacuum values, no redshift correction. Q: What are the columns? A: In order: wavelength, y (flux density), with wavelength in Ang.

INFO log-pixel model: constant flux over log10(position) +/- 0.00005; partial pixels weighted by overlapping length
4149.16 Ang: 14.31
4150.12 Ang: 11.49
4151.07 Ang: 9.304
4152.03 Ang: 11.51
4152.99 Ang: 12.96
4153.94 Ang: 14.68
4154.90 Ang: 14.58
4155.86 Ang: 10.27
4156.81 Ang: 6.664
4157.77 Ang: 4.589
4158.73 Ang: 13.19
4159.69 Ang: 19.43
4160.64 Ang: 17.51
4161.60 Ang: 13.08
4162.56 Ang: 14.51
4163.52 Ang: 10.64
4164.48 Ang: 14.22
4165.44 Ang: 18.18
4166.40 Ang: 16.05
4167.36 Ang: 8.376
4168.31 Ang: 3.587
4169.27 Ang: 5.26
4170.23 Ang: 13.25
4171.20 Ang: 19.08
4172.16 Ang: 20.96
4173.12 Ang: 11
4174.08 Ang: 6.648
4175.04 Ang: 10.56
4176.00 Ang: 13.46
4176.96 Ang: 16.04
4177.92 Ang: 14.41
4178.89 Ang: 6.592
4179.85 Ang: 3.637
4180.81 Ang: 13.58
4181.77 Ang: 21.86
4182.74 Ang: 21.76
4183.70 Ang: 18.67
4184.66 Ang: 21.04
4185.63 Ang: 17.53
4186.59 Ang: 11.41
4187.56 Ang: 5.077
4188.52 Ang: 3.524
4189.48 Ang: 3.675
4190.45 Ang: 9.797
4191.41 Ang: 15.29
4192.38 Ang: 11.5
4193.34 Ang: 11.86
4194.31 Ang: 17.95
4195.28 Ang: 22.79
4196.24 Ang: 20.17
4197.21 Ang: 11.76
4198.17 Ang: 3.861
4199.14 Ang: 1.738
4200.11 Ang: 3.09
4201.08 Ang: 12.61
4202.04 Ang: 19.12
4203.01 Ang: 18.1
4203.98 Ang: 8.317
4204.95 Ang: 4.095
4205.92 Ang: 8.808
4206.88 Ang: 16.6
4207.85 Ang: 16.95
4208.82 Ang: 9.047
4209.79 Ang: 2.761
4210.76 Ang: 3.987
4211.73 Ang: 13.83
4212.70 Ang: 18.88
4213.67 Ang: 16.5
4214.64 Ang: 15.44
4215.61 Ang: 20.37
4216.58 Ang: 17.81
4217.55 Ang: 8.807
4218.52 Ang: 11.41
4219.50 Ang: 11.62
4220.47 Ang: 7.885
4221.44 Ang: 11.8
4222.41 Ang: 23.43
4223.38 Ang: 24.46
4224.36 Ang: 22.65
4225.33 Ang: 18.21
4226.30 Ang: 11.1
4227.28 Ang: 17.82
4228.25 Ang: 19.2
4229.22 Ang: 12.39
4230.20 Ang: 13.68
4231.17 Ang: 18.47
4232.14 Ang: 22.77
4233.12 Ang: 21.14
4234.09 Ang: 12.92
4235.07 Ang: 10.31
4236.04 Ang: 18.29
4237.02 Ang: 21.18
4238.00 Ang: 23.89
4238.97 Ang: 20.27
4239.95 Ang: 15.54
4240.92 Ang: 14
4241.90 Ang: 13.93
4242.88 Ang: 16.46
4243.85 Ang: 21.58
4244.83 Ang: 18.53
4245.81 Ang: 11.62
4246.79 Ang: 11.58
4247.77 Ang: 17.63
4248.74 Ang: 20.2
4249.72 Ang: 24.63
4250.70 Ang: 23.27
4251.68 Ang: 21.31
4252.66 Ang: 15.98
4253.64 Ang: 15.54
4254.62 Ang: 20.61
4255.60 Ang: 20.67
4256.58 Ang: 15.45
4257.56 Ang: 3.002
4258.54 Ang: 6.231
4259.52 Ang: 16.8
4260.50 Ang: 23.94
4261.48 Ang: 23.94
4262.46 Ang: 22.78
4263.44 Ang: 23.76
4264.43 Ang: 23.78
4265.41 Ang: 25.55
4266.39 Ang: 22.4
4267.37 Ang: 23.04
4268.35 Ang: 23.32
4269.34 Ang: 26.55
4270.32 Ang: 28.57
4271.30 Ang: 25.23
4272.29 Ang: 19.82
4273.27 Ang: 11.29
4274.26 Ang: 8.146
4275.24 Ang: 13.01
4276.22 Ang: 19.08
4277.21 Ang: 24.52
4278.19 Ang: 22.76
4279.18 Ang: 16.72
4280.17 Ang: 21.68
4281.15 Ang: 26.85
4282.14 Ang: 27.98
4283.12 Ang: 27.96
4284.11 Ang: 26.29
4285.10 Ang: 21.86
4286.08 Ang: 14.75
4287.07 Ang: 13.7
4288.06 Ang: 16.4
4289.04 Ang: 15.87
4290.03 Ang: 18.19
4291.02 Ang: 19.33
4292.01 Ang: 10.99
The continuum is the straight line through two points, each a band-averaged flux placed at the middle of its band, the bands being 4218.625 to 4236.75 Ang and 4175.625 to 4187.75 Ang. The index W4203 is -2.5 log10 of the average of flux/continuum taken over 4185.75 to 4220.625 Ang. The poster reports 0.30 mag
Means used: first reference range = 14.5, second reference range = 16.5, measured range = 11.7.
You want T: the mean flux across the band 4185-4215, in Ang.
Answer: 11.5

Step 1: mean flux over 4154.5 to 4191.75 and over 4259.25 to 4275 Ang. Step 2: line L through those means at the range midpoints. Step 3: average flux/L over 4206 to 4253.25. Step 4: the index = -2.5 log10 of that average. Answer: 0.12 mag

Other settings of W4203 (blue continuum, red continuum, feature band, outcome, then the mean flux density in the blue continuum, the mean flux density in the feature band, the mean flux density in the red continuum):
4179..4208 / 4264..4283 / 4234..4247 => 0.077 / 12.4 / 16.6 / 21.7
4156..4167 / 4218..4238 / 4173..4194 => 0.173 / 13.3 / 12.3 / 16.7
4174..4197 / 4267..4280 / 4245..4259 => 0.133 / 13.4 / 16.3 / 20.2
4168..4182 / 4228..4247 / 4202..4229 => 0.080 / 11.9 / 14.2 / 16.9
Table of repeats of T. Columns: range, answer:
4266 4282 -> 21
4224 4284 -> 19.1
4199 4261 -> 15.4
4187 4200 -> 10.5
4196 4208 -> 10.8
